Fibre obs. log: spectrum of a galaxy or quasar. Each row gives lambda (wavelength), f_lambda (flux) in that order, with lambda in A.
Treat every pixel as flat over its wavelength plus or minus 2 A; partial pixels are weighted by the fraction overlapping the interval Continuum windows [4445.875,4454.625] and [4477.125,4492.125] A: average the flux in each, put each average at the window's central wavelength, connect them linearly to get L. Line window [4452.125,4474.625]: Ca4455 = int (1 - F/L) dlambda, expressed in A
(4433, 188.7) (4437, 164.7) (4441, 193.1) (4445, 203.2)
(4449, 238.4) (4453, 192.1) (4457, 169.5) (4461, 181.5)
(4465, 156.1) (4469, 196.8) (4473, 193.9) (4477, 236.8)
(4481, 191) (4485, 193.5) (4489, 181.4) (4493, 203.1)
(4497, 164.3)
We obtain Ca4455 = 2.87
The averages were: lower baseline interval 215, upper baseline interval 196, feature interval 181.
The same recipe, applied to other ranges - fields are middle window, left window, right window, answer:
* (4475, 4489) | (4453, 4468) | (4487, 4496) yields -1.45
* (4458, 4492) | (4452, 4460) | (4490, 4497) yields -1.25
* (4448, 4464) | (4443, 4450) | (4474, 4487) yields 1.85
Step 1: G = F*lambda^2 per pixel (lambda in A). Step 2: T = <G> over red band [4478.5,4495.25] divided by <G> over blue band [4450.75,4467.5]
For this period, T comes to 1.1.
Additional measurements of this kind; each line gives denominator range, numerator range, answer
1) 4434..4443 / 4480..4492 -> 1.08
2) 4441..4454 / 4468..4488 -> 0.97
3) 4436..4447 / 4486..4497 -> 1.01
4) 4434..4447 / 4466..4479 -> 1.11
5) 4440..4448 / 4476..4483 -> 1.05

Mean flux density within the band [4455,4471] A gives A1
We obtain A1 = 176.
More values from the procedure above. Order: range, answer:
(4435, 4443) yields 179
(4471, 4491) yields 199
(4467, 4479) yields 209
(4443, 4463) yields 197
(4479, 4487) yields 192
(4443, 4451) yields 221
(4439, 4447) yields 198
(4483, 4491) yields 187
